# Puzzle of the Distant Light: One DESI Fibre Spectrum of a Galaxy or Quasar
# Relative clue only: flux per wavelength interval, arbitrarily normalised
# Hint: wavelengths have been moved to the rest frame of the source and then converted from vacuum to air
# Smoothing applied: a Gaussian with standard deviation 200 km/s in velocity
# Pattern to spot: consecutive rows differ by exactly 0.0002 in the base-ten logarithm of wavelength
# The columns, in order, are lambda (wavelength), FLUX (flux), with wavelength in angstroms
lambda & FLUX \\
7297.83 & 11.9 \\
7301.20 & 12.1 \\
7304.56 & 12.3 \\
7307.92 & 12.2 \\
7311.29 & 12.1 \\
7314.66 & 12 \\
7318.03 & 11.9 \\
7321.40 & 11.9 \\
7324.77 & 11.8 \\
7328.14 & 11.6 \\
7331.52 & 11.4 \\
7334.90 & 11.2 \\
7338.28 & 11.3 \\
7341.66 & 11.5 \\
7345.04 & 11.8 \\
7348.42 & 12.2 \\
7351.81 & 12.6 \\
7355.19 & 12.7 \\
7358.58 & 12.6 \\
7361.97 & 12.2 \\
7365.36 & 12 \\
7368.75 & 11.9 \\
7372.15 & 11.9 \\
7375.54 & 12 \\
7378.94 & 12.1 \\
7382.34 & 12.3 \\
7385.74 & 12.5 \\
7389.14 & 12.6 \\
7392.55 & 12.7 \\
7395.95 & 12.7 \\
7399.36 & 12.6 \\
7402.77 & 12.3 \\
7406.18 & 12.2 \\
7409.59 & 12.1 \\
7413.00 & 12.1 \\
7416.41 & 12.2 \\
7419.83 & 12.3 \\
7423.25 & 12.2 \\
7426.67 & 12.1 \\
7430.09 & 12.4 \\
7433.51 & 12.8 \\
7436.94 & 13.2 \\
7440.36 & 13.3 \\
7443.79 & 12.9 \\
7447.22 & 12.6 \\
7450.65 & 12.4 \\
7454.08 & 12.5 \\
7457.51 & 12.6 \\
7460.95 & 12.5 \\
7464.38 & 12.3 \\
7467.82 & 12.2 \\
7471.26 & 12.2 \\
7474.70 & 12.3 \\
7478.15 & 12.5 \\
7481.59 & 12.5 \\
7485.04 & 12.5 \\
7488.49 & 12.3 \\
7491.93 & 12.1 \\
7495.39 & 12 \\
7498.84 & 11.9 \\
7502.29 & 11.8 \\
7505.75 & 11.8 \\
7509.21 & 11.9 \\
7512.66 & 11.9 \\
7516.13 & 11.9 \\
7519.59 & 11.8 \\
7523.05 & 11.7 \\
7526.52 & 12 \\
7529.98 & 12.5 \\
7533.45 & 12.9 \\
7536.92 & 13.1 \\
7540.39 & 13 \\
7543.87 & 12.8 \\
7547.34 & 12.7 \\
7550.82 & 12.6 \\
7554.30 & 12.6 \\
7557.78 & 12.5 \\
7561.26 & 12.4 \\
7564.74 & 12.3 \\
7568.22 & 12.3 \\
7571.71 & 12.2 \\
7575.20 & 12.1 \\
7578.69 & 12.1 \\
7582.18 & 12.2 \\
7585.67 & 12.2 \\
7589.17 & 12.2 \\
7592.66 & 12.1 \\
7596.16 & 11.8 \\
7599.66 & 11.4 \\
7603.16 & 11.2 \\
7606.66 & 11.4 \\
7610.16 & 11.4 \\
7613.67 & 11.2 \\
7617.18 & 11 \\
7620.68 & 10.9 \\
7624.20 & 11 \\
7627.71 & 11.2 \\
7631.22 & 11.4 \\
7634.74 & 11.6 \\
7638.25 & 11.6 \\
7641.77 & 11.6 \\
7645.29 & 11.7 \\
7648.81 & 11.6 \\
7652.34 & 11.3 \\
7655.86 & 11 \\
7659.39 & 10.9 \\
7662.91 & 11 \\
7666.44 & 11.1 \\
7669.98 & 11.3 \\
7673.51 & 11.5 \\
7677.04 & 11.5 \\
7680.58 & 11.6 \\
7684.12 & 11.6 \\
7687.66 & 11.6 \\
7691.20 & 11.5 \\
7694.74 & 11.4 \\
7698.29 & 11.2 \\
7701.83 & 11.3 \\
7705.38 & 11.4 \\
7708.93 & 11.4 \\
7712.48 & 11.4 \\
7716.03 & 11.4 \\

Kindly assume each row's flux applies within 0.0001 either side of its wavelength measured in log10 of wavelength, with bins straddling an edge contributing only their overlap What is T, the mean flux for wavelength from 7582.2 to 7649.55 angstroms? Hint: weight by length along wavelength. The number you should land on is 11.5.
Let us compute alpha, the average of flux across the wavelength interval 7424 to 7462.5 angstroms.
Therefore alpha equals 12.7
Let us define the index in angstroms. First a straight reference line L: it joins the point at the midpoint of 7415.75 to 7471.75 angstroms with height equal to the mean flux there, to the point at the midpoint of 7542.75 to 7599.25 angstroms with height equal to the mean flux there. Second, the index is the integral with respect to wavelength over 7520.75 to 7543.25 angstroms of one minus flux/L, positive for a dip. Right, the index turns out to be -0.3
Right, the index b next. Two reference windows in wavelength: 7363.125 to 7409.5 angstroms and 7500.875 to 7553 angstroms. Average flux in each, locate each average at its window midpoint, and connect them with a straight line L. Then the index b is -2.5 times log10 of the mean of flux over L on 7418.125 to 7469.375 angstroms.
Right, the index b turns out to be -0.02 mag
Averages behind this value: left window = 12.3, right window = 12.3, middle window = 12.6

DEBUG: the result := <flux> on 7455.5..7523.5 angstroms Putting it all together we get 12.1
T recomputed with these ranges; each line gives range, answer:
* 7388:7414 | 12.4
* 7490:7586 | 12.3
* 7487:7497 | 12.1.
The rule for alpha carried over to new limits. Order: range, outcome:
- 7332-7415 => 12.2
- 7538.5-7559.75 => 12.7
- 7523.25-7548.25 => 12.7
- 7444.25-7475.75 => 12.4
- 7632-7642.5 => 11.6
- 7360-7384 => 12.1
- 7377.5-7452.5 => 12.5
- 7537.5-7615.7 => 12.1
